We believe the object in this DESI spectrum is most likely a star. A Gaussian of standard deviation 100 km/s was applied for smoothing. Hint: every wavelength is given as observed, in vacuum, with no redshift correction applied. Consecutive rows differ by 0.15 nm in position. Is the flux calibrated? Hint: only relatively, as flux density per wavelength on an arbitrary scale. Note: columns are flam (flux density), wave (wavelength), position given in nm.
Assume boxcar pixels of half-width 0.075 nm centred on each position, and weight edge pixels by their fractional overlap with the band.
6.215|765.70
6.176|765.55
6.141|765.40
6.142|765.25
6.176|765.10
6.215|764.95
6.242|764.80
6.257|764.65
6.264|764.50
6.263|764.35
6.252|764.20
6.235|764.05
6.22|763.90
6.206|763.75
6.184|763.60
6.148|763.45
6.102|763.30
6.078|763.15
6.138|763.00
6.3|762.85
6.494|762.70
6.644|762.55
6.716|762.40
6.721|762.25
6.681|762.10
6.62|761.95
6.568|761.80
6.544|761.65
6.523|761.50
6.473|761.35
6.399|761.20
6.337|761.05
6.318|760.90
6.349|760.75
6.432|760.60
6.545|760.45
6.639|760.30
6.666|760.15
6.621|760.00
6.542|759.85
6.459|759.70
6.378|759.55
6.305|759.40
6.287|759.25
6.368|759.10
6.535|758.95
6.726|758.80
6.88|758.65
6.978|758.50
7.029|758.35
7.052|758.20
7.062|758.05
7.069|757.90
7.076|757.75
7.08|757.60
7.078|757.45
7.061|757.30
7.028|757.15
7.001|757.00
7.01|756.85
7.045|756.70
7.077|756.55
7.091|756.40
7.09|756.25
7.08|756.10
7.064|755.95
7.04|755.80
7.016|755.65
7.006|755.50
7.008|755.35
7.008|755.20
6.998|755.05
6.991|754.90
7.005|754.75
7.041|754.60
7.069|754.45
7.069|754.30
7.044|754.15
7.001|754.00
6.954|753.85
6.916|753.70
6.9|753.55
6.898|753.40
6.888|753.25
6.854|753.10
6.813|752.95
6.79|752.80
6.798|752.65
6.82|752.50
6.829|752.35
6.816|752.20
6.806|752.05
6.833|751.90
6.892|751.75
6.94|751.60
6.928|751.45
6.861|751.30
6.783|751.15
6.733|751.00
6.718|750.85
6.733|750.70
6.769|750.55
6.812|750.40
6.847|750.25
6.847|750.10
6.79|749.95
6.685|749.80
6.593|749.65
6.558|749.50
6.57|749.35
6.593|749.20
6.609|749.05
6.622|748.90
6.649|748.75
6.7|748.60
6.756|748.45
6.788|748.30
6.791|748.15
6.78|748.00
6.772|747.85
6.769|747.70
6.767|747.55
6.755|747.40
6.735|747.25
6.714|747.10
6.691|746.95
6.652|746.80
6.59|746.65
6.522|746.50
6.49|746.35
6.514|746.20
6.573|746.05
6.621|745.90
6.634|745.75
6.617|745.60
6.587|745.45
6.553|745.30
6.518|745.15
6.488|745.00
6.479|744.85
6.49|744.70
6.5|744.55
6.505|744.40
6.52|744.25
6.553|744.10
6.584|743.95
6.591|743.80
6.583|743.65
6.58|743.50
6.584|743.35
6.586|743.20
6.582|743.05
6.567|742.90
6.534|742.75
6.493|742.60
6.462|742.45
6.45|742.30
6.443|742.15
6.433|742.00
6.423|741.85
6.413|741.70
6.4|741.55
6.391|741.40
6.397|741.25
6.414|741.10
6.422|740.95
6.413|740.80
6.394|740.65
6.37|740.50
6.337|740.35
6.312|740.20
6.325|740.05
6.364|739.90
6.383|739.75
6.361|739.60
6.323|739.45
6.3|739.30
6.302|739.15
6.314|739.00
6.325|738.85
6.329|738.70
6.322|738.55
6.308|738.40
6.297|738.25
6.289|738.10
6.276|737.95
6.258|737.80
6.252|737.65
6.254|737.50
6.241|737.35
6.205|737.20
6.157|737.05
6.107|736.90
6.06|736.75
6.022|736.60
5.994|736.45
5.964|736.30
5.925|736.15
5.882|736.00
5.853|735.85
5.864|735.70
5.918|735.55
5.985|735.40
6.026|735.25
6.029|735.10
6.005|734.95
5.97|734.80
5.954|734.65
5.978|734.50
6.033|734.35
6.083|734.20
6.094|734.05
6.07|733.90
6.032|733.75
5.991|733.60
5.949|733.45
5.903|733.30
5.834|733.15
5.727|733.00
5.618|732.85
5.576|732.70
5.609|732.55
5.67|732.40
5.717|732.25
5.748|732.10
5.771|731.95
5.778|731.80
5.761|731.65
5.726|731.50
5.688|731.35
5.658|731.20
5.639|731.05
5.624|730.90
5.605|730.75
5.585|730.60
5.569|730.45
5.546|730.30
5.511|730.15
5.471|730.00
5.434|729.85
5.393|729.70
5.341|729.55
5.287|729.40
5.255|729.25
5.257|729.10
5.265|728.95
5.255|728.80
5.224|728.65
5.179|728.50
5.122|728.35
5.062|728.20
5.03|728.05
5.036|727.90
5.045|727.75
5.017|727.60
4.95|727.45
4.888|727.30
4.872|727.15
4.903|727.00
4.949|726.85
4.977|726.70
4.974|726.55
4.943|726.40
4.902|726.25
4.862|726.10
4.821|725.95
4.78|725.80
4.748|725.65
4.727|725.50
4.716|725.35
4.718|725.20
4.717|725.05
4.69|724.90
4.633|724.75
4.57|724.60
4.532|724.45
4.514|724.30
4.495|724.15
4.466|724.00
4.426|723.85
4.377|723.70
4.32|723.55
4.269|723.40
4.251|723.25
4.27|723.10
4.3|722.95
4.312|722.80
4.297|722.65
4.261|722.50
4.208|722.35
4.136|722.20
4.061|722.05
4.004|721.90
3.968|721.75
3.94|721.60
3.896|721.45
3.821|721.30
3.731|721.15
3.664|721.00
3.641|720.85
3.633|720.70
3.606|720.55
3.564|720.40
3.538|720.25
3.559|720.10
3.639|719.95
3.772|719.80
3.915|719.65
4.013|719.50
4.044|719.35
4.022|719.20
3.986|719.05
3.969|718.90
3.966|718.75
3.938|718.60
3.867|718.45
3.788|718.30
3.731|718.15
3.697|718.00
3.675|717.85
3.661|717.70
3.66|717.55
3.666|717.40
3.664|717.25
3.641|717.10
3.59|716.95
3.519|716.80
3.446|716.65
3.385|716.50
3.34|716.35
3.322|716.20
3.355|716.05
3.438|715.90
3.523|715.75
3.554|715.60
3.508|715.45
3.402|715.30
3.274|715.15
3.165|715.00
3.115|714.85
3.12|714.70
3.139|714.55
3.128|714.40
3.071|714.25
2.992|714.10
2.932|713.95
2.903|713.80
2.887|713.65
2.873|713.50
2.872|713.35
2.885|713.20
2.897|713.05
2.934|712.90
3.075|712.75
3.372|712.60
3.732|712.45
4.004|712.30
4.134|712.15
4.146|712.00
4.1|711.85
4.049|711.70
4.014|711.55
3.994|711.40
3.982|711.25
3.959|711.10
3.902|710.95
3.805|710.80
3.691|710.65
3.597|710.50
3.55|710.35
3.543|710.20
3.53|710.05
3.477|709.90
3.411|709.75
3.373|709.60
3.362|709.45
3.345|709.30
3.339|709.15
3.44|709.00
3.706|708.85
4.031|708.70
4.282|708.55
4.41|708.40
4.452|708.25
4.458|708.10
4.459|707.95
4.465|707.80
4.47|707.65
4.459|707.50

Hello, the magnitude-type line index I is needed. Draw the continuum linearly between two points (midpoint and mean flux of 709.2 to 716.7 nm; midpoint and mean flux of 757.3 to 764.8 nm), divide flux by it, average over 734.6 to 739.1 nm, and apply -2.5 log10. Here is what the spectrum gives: -0.22 mag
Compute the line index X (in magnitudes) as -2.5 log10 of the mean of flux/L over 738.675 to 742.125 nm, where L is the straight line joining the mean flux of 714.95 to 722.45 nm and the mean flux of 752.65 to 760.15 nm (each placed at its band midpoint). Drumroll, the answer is -0.150 mag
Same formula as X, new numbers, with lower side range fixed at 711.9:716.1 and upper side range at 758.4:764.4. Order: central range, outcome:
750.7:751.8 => -0.18 mag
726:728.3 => -0.19 mag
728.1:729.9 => -0.22 mag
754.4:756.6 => -0.16 mag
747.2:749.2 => -0.21 mag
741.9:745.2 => -0.24 mag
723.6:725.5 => -0.15 mag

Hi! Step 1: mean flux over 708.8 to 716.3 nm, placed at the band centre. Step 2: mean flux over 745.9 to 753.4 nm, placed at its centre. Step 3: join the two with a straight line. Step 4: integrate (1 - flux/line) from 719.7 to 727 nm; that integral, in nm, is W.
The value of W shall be 0.18 nm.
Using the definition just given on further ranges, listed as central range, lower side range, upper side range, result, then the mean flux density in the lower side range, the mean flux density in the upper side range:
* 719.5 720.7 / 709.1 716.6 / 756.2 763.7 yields 0.08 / 3.43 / 6.65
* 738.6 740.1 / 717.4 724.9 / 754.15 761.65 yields -0.26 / 4.02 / 6.82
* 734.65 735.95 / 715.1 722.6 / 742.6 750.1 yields -0.12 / 3.73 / 6.62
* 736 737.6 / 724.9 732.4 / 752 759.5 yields -0.10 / 5.22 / 6.93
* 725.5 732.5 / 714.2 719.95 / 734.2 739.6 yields -0.22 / 3.58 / 6.13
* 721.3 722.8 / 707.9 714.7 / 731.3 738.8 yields 0.19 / 3.57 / 5.98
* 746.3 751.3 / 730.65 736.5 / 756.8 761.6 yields -0.28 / 5.85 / 6.69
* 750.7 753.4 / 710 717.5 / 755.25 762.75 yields -0.25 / 3.45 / 6.76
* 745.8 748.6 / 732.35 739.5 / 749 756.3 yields -0.03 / 6.05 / 6.87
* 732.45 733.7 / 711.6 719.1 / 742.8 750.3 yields -0.12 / 3.46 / 6.63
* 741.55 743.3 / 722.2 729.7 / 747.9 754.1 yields -0.11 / 4.78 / 6.79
